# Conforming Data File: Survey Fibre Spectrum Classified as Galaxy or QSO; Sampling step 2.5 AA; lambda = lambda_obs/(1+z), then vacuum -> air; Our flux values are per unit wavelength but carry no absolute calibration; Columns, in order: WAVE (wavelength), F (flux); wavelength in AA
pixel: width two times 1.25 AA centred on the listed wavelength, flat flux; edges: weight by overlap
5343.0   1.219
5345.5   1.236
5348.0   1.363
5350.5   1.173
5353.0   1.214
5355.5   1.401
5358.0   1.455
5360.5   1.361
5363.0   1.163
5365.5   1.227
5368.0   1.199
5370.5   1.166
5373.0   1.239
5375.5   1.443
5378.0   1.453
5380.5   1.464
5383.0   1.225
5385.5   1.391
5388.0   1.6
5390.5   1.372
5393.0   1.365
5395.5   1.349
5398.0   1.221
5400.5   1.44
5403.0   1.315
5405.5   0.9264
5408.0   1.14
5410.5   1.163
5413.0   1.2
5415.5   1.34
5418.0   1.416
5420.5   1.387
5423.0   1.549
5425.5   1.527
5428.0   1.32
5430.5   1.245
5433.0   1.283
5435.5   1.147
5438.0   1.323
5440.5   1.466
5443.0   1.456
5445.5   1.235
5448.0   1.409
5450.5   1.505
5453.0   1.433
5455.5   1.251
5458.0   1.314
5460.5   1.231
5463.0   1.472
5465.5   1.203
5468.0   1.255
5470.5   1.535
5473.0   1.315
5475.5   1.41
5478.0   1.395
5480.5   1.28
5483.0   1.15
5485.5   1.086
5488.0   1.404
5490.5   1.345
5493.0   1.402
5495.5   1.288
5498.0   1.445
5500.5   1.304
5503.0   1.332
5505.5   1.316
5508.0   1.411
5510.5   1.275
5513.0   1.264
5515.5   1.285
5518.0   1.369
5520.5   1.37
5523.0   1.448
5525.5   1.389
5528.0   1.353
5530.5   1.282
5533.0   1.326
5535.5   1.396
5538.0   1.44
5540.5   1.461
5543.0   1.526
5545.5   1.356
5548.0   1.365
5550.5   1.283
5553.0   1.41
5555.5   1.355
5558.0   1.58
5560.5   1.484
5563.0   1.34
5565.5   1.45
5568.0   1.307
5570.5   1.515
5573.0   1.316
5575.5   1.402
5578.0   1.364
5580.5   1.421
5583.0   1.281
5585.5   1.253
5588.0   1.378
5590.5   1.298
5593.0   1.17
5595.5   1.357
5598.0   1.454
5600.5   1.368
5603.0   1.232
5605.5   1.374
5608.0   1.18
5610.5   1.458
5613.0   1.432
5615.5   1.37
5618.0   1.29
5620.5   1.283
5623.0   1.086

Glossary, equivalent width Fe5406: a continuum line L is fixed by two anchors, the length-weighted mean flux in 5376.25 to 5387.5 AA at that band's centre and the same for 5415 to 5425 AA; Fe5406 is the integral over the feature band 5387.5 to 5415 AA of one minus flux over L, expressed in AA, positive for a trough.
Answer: 2.8 AA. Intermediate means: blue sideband 1.4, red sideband 1.44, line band 1.27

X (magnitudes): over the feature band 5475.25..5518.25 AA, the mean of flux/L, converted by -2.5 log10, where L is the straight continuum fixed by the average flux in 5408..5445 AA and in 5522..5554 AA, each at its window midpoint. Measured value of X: 0.04 mag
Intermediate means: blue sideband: 1.34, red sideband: 1.39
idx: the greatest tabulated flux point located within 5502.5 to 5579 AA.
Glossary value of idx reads 1.58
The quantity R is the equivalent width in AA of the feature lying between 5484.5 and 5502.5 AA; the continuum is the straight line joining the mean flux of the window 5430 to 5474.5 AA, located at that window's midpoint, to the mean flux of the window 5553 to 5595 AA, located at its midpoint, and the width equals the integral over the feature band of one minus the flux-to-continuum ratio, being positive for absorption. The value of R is 0.3 AA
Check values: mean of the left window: 1.34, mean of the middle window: 1.33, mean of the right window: 1.37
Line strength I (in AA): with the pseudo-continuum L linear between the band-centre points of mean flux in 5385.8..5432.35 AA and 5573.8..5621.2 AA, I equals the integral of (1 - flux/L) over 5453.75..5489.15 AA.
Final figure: 0.6 AA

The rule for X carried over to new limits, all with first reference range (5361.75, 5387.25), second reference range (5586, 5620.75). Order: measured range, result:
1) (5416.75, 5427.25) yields -0.12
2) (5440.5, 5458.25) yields -0.06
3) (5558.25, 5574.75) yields -0.07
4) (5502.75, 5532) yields -0.02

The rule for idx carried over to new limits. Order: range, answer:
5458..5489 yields 1.535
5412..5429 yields 1.549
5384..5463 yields 1.6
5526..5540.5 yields 1.461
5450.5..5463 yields 1.505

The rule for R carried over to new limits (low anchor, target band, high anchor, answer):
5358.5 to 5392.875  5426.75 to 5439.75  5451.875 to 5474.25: 0.6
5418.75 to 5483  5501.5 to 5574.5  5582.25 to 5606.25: -2.7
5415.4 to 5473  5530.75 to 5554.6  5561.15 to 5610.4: -0.7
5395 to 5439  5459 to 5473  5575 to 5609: -0.4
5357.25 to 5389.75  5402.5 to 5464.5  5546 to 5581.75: 1.6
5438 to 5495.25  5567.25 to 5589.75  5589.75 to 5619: -0.4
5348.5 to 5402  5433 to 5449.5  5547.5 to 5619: 0.0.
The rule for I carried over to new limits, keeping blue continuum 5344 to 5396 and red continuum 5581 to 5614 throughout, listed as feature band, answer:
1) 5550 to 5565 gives -1.0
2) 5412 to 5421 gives -0.1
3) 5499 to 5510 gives -0.1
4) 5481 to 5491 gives 0.6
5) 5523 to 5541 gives -0.7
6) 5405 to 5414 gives 1.4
